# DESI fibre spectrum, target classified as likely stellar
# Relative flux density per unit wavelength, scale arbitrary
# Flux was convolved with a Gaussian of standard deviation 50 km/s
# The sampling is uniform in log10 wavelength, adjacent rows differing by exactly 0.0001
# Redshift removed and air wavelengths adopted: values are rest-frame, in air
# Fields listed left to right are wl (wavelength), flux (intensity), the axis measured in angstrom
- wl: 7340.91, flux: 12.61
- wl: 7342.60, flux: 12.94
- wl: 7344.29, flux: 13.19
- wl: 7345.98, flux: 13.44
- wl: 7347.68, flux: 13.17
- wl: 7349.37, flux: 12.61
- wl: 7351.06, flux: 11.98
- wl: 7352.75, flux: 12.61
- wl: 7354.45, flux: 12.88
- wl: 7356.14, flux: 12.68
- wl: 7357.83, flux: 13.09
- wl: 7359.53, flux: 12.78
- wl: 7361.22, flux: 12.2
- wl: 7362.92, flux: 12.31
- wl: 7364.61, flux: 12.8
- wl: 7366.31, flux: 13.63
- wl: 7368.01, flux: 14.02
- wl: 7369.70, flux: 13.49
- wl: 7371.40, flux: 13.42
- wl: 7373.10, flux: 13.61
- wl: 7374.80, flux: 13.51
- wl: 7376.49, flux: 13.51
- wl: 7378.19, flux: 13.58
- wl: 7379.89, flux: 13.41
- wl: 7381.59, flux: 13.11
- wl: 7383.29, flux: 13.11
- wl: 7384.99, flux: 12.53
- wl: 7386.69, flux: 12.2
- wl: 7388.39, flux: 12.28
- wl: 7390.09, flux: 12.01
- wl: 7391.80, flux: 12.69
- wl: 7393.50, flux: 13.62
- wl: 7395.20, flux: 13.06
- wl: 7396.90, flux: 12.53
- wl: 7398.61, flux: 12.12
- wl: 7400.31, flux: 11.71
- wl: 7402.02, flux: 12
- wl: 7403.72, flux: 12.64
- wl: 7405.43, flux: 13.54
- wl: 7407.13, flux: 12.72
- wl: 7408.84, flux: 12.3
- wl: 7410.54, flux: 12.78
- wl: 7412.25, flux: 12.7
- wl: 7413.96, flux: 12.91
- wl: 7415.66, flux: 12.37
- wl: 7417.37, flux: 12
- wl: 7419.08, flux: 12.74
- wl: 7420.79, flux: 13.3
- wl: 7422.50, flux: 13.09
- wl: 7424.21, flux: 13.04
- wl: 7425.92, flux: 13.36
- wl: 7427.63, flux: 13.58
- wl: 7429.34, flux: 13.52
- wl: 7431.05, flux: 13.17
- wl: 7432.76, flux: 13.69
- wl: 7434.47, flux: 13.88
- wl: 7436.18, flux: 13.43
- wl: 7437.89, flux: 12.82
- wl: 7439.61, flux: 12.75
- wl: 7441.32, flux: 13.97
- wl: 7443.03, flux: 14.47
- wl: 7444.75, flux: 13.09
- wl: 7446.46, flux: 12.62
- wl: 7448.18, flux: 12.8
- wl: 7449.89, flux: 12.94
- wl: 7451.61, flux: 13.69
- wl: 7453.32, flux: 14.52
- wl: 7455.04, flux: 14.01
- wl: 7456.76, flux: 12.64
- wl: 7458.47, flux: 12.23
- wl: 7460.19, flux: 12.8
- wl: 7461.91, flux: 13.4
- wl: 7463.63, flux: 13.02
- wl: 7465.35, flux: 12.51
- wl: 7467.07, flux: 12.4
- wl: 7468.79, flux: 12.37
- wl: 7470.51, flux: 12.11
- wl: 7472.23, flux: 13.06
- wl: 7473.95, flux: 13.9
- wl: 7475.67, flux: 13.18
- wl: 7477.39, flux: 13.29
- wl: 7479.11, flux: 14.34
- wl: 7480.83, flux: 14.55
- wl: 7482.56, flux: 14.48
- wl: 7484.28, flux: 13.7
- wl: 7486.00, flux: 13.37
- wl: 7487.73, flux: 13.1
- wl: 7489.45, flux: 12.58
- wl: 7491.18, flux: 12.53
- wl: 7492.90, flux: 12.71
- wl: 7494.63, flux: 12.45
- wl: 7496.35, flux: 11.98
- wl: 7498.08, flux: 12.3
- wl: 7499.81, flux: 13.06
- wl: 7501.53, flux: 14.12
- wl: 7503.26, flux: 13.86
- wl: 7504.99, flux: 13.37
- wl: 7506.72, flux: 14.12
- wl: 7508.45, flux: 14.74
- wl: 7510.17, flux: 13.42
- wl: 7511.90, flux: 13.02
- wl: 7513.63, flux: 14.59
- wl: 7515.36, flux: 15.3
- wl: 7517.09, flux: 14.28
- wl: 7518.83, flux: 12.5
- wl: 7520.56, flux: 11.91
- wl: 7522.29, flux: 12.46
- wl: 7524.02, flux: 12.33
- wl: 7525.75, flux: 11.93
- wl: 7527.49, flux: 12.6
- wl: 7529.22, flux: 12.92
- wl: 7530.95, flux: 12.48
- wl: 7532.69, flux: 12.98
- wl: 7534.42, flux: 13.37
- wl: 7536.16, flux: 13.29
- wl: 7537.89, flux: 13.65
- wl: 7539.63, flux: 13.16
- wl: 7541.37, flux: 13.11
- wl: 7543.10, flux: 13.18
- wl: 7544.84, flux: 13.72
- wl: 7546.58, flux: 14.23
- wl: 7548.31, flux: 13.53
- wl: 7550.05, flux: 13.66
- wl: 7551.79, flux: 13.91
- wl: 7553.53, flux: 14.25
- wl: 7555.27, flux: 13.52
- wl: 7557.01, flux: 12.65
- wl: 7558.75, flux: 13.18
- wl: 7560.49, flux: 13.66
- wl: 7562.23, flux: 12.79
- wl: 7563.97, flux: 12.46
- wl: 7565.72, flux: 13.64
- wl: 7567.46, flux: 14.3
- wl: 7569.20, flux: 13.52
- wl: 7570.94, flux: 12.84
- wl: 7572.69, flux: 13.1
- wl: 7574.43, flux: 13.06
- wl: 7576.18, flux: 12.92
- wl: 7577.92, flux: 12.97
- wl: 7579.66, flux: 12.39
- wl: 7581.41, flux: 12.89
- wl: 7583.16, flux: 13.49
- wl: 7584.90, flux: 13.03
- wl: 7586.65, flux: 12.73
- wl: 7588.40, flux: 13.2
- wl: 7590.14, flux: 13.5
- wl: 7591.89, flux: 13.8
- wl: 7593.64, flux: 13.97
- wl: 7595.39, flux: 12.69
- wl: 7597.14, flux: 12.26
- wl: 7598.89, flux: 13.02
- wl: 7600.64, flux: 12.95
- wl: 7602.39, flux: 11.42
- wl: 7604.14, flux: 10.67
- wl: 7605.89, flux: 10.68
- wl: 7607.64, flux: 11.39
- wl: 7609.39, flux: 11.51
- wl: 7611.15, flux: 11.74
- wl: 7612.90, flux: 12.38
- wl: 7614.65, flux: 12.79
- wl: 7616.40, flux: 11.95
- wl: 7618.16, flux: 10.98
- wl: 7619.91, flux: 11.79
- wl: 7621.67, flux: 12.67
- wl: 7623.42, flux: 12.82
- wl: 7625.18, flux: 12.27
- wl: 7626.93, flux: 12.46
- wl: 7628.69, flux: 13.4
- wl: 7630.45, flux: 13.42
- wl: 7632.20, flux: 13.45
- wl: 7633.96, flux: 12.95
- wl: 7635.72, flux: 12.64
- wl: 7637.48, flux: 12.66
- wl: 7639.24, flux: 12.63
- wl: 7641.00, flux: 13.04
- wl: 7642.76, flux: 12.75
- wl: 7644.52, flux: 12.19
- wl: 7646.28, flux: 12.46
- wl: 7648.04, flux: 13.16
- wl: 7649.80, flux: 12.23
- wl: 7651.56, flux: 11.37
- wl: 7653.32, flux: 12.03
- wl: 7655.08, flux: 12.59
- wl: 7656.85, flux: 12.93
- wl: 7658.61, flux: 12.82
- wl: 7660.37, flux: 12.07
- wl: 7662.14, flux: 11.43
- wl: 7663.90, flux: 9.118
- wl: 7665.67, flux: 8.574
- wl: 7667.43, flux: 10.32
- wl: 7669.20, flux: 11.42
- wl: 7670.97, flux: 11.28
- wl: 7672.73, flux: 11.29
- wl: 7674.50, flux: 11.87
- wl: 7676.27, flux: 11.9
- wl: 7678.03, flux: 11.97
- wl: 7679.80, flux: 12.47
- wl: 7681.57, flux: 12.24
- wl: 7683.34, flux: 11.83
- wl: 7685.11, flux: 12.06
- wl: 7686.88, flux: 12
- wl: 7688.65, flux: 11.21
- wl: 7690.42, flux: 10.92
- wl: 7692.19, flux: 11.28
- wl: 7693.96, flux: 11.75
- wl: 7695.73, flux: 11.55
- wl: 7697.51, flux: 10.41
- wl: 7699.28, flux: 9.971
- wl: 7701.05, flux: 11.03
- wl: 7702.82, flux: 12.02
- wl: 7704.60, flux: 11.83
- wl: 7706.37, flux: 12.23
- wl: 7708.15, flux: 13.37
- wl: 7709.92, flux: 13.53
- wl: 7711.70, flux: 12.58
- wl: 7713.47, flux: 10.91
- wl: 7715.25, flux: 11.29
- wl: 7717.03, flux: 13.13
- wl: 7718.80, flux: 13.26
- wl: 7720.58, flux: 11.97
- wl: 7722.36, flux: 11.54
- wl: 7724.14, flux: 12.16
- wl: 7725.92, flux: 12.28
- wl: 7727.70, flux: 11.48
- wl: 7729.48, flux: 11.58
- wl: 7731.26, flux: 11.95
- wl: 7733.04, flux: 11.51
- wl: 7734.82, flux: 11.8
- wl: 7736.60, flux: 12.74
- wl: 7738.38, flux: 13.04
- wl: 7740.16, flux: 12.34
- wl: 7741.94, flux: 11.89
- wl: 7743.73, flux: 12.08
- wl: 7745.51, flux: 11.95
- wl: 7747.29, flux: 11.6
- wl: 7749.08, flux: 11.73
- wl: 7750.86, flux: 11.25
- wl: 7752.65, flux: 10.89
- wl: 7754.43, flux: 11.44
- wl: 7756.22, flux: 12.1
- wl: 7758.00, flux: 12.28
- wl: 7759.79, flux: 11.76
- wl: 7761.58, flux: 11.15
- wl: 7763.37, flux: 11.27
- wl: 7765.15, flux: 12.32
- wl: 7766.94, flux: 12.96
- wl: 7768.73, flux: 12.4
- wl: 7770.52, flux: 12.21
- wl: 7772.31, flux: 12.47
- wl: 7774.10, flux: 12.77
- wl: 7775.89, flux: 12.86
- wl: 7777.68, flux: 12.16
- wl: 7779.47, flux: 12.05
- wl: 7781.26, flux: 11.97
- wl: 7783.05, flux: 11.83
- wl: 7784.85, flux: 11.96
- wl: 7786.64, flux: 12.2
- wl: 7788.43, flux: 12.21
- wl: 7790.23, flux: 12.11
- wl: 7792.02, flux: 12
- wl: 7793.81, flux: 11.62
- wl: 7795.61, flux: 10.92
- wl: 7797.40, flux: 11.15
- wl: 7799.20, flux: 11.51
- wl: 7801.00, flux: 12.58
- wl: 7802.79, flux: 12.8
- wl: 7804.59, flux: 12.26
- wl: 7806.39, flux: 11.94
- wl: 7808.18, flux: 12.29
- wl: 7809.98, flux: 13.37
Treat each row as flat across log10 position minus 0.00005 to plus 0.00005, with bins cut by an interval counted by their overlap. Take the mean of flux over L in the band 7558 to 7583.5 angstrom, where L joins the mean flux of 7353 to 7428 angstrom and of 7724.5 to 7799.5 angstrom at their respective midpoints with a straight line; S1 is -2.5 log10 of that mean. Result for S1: -0.06 mag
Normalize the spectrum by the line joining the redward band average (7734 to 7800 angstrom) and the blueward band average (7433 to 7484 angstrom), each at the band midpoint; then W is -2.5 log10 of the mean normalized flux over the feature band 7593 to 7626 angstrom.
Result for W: 0.05 mag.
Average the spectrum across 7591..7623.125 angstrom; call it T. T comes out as 12.2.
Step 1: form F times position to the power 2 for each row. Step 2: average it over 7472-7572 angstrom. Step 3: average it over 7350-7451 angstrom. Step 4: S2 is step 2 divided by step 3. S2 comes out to 1.06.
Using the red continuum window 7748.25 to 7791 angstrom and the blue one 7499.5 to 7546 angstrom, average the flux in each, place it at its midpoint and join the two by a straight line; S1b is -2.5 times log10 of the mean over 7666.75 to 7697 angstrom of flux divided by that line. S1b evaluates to 0.08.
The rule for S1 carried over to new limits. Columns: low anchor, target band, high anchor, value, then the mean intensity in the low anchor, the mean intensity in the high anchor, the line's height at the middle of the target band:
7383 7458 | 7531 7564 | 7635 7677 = -0.09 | 13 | 11.9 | 12.4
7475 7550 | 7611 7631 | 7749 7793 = 0.03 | 13.3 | 12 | 12.8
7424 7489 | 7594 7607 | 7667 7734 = 0.03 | 13.3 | 11.8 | 12.4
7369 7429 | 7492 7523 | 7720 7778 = -0.06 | 12.9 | 12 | 12.6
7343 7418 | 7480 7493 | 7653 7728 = -0.08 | 12.8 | 11.7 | 12.5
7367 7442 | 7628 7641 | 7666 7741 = -0.08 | 13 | 11.8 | 12.1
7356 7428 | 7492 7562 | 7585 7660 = -0.05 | 12.9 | 12.5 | 12.7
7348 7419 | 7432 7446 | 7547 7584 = -0.04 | 12.8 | 13.3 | 13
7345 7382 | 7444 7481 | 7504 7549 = 0.01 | 13.1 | 13.3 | 13.2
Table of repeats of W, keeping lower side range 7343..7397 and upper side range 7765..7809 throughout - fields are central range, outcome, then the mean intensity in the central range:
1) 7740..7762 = 0.04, 11.7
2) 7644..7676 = 0.07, 11.6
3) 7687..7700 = 0.12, 11.1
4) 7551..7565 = -0.06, 13.3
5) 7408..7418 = 0.03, 12.5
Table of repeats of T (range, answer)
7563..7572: 13.3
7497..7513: 13.6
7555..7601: 13.1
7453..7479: 13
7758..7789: 12.2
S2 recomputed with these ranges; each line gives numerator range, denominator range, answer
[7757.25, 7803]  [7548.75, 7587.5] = 0.96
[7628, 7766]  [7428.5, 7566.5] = 0.95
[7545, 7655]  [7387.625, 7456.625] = 1.03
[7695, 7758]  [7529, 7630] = 0.96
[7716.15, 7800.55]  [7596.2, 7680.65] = 1.03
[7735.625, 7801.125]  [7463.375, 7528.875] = 0.98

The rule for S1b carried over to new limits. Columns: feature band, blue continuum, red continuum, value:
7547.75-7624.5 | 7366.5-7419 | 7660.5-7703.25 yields -0.09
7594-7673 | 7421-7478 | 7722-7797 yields 0.03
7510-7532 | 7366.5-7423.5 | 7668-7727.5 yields -0.05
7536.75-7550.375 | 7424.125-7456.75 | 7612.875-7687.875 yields -0.06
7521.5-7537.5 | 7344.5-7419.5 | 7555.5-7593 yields 0.03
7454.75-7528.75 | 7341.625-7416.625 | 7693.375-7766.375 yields -0.05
